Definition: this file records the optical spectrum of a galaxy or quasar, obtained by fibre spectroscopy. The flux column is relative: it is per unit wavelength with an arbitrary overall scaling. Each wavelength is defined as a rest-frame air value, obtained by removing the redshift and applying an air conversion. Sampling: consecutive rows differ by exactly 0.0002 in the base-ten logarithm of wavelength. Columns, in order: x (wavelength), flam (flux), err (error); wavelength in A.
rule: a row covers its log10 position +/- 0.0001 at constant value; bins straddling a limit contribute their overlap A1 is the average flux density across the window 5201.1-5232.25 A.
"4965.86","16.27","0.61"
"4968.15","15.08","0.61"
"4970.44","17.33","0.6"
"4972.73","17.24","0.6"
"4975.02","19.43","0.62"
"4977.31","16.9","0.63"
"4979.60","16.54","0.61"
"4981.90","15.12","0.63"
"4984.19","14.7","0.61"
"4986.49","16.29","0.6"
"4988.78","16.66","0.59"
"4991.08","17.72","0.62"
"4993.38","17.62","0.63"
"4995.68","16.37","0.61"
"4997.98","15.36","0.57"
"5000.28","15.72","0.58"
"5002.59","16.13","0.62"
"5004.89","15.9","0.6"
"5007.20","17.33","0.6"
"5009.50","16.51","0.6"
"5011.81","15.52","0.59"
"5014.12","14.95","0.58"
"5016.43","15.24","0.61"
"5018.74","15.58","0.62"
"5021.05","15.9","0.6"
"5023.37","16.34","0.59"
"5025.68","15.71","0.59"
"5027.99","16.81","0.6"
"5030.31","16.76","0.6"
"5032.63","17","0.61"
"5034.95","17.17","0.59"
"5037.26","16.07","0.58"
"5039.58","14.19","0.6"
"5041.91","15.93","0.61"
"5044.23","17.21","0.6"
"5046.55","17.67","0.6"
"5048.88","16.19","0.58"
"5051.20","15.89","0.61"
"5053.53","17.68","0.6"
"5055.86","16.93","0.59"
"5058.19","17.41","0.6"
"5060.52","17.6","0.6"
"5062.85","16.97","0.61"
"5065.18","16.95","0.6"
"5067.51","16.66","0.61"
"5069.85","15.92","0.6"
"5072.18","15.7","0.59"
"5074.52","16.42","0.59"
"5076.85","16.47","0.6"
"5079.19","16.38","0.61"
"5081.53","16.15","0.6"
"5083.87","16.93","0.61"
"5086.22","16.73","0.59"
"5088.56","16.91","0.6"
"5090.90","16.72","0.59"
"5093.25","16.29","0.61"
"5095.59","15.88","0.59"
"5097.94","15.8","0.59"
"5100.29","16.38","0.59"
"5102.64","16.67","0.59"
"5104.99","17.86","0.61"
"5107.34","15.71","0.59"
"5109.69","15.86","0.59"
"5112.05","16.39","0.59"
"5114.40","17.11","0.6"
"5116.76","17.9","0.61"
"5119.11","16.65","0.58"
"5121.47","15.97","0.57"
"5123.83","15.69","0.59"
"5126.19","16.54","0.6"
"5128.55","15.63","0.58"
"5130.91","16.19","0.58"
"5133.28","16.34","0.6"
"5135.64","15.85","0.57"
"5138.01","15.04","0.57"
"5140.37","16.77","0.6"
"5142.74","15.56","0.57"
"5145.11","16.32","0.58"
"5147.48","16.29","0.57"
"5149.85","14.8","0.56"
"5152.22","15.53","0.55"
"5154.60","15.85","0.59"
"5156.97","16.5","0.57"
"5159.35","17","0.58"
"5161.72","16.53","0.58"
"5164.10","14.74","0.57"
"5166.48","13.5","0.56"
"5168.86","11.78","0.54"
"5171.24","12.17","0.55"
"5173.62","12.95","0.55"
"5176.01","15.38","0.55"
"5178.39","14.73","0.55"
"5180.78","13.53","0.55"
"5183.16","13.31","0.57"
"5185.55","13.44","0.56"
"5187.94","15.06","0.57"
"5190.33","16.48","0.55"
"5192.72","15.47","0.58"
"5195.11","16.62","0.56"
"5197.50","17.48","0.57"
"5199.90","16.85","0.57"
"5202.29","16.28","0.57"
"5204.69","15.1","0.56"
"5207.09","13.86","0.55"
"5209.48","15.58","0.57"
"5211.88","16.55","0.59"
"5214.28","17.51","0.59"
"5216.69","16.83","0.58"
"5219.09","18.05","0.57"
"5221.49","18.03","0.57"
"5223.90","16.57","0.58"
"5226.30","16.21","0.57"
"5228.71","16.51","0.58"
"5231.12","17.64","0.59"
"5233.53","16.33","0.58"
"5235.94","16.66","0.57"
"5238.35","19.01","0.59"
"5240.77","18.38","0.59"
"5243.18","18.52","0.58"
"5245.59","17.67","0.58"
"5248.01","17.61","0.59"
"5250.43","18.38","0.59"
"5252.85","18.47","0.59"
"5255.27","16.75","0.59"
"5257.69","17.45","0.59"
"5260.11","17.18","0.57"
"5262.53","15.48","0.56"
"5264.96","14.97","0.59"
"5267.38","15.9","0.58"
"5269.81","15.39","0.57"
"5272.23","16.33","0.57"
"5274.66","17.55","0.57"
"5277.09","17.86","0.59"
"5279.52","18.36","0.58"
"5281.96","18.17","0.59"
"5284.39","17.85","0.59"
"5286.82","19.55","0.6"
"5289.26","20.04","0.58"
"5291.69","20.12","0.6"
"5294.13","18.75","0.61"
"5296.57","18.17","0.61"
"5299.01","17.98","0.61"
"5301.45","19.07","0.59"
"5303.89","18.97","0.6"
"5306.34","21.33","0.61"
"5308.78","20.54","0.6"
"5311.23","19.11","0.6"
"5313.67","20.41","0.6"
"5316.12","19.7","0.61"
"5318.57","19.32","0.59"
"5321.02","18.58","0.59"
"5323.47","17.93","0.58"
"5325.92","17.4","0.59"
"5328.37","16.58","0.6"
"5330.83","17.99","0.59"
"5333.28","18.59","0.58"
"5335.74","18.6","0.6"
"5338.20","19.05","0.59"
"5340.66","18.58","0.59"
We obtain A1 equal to 16.5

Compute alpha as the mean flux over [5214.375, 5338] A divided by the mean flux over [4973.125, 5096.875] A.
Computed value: 1.1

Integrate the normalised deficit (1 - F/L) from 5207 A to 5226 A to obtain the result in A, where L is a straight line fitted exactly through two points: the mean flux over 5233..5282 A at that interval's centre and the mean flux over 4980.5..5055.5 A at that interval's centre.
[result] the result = 0.34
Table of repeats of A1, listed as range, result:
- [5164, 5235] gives 15.5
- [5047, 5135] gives 16.5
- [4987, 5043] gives 16.2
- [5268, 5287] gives 17.5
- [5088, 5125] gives 16.5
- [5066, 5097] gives 16.4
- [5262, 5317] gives 18.4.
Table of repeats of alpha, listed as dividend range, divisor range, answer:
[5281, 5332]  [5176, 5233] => 1.18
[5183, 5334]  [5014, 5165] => 1.07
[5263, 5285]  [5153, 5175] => 1.16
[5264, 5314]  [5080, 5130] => 1.12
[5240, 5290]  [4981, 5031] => 1.09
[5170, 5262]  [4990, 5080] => 1.00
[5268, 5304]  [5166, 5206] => 1.24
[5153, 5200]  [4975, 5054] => 0.92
